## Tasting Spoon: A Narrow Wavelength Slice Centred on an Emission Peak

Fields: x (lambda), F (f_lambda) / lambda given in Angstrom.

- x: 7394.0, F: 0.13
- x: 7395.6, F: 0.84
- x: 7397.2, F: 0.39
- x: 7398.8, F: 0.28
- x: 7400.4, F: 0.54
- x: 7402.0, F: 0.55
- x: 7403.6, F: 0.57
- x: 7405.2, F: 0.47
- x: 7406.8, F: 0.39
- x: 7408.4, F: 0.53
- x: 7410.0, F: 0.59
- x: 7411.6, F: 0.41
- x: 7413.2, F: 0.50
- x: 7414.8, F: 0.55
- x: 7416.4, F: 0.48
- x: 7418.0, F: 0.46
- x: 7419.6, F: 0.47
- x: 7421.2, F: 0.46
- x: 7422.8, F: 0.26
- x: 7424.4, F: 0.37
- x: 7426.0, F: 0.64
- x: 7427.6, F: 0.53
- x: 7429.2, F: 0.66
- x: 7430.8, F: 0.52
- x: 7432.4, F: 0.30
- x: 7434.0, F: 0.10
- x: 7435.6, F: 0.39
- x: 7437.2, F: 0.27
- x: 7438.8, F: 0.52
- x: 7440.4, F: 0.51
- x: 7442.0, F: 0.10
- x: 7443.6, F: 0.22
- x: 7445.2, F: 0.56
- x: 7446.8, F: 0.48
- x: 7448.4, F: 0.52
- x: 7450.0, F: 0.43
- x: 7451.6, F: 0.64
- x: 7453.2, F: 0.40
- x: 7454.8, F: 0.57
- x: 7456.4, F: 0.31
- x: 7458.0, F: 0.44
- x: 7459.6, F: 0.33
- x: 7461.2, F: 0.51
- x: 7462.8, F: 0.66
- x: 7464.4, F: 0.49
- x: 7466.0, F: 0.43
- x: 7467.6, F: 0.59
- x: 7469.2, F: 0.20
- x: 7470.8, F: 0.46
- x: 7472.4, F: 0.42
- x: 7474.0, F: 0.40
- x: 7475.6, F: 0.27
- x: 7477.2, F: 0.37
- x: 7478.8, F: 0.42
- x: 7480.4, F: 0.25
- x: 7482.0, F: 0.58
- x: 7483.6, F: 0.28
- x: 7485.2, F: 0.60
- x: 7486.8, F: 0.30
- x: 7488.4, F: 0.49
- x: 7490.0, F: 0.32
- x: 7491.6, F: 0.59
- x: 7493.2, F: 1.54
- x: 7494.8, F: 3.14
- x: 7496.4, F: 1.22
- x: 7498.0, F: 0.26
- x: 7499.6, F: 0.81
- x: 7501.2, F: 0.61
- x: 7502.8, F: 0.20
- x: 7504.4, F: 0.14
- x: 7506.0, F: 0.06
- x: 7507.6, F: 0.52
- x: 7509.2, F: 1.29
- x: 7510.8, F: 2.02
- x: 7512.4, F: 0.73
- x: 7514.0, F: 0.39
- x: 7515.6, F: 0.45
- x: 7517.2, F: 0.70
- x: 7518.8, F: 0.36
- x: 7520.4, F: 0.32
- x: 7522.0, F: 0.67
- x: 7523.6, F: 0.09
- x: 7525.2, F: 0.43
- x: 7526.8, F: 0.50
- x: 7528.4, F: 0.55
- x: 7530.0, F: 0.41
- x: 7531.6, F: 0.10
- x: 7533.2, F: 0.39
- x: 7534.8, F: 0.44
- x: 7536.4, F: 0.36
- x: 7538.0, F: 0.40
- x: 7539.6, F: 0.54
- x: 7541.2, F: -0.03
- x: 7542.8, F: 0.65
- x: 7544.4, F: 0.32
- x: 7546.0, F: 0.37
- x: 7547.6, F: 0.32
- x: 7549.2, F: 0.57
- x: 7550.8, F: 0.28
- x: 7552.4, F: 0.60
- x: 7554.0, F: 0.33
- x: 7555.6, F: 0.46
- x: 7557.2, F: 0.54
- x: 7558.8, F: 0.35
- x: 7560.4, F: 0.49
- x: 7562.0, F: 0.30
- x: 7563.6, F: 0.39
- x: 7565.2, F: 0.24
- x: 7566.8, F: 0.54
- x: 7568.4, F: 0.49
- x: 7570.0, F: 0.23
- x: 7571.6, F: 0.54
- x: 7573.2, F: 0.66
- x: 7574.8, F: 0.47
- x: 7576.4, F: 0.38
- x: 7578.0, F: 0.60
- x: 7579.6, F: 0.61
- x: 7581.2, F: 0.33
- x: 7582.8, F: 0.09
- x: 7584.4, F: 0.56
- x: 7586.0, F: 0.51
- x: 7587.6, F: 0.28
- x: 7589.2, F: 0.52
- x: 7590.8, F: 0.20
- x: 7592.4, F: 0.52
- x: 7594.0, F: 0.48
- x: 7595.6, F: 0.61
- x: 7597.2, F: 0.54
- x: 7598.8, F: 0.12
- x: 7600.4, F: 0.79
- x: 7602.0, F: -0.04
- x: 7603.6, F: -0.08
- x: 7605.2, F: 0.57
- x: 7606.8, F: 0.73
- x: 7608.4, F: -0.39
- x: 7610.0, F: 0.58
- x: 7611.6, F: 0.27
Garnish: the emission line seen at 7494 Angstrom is [S II] 6716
